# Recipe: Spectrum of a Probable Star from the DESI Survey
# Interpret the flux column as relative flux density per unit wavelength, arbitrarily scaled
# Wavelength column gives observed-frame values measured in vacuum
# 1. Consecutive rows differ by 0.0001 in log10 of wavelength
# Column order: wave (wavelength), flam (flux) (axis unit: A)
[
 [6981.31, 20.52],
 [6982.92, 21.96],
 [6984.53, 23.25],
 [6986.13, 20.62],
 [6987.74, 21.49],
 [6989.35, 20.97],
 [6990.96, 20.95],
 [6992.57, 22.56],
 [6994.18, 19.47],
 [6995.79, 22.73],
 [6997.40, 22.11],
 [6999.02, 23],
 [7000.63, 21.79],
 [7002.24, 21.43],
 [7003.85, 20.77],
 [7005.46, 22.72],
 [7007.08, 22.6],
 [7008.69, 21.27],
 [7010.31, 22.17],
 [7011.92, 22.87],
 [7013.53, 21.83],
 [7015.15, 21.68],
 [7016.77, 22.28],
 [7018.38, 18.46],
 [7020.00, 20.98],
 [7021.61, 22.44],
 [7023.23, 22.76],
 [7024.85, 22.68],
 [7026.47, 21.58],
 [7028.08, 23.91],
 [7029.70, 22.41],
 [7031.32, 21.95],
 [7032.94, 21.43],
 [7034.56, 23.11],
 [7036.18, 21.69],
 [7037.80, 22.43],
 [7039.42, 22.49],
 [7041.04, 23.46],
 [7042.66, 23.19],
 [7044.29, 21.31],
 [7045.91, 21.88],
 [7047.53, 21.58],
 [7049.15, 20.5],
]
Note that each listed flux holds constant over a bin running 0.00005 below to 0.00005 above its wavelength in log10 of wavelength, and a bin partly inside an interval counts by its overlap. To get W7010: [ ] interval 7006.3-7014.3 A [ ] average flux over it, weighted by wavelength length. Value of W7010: 22.2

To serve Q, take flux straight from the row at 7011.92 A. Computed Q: 22.87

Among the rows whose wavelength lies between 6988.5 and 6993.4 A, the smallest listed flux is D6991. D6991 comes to 20.95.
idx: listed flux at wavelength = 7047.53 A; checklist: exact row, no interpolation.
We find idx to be 21.58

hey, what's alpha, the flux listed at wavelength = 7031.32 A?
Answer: 21.95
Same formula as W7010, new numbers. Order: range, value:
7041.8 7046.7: 22.1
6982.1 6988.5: 21.8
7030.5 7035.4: 22.2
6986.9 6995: 21.1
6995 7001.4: 22.4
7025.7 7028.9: 22.8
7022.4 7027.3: 22.4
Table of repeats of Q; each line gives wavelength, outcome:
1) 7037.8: 22.43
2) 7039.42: 22.49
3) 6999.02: 23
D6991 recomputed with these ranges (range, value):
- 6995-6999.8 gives 22.11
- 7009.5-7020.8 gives 18.46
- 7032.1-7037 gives 21.43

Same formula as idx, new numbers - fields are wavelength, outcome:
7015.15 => 21.68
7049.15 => 20.5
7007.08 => 22.6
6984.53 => 23.25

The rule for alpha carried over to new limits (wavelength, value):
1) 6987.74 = 21.49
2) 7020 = 20.98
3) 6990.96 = 20.95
